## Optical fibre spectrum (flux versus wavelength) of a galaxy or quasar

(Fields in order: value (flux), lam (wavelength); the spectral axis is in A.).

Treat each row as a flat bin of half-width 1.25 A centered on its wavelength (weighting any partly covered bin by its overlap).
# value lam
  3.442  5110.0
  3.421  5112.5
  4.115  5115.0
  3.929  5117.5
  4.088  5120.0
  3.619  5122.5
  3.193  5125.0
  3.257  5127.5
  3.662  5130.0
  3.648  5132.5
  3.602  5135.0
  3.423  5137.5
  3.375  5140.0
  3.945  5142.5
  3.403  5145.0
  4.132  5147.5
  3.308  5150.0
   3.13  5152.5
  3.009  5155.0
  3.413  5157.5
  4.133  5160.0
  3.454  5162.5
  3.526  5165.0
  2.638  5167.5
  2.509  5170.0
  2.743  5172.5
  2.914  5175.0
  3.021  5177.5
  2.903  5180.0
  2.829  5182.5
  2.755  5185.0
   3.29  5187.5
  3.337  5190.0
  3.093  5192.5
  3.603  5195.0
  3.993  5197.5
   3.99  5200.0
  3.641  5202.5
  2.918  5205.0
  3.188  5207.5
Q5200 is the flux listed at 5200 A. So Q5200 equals 3.99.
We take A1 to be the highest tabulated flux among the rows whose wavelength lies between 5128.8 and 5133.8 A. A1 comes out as 3.662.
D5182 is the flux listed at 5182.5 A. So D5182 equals 2.829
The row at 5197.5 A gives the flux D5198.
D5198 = 3.993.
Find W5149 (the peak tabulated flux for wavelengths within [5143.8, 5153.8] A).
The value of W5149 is 4.132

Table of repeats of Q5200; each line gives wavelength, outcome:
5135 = 3.602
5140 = 3.375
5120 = 4.088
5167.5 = 2.638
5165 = 3.526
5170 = 2.509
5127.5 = 3.257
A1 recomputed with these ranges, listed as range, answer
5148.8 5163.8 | 4.133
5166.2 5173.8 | 2.743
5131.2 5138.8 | 3.648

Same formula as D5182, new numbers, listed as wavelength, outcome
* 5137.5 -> 3.423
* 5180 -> 2.903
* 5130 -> 3.662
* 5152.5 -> 3.13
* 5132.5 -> 3.648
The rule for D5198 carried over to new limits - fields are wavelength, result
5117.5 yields 3.929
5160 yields 4.133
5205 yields 2.918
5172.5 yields 2.743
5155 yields 3.009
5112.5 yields 3.421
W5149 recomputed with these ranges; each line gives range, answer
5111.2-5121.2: 4.115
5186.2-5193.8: 3.337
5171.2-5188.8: 3.29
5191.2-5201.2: 3.993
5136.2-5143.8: 3.945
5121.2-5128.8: 3.619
